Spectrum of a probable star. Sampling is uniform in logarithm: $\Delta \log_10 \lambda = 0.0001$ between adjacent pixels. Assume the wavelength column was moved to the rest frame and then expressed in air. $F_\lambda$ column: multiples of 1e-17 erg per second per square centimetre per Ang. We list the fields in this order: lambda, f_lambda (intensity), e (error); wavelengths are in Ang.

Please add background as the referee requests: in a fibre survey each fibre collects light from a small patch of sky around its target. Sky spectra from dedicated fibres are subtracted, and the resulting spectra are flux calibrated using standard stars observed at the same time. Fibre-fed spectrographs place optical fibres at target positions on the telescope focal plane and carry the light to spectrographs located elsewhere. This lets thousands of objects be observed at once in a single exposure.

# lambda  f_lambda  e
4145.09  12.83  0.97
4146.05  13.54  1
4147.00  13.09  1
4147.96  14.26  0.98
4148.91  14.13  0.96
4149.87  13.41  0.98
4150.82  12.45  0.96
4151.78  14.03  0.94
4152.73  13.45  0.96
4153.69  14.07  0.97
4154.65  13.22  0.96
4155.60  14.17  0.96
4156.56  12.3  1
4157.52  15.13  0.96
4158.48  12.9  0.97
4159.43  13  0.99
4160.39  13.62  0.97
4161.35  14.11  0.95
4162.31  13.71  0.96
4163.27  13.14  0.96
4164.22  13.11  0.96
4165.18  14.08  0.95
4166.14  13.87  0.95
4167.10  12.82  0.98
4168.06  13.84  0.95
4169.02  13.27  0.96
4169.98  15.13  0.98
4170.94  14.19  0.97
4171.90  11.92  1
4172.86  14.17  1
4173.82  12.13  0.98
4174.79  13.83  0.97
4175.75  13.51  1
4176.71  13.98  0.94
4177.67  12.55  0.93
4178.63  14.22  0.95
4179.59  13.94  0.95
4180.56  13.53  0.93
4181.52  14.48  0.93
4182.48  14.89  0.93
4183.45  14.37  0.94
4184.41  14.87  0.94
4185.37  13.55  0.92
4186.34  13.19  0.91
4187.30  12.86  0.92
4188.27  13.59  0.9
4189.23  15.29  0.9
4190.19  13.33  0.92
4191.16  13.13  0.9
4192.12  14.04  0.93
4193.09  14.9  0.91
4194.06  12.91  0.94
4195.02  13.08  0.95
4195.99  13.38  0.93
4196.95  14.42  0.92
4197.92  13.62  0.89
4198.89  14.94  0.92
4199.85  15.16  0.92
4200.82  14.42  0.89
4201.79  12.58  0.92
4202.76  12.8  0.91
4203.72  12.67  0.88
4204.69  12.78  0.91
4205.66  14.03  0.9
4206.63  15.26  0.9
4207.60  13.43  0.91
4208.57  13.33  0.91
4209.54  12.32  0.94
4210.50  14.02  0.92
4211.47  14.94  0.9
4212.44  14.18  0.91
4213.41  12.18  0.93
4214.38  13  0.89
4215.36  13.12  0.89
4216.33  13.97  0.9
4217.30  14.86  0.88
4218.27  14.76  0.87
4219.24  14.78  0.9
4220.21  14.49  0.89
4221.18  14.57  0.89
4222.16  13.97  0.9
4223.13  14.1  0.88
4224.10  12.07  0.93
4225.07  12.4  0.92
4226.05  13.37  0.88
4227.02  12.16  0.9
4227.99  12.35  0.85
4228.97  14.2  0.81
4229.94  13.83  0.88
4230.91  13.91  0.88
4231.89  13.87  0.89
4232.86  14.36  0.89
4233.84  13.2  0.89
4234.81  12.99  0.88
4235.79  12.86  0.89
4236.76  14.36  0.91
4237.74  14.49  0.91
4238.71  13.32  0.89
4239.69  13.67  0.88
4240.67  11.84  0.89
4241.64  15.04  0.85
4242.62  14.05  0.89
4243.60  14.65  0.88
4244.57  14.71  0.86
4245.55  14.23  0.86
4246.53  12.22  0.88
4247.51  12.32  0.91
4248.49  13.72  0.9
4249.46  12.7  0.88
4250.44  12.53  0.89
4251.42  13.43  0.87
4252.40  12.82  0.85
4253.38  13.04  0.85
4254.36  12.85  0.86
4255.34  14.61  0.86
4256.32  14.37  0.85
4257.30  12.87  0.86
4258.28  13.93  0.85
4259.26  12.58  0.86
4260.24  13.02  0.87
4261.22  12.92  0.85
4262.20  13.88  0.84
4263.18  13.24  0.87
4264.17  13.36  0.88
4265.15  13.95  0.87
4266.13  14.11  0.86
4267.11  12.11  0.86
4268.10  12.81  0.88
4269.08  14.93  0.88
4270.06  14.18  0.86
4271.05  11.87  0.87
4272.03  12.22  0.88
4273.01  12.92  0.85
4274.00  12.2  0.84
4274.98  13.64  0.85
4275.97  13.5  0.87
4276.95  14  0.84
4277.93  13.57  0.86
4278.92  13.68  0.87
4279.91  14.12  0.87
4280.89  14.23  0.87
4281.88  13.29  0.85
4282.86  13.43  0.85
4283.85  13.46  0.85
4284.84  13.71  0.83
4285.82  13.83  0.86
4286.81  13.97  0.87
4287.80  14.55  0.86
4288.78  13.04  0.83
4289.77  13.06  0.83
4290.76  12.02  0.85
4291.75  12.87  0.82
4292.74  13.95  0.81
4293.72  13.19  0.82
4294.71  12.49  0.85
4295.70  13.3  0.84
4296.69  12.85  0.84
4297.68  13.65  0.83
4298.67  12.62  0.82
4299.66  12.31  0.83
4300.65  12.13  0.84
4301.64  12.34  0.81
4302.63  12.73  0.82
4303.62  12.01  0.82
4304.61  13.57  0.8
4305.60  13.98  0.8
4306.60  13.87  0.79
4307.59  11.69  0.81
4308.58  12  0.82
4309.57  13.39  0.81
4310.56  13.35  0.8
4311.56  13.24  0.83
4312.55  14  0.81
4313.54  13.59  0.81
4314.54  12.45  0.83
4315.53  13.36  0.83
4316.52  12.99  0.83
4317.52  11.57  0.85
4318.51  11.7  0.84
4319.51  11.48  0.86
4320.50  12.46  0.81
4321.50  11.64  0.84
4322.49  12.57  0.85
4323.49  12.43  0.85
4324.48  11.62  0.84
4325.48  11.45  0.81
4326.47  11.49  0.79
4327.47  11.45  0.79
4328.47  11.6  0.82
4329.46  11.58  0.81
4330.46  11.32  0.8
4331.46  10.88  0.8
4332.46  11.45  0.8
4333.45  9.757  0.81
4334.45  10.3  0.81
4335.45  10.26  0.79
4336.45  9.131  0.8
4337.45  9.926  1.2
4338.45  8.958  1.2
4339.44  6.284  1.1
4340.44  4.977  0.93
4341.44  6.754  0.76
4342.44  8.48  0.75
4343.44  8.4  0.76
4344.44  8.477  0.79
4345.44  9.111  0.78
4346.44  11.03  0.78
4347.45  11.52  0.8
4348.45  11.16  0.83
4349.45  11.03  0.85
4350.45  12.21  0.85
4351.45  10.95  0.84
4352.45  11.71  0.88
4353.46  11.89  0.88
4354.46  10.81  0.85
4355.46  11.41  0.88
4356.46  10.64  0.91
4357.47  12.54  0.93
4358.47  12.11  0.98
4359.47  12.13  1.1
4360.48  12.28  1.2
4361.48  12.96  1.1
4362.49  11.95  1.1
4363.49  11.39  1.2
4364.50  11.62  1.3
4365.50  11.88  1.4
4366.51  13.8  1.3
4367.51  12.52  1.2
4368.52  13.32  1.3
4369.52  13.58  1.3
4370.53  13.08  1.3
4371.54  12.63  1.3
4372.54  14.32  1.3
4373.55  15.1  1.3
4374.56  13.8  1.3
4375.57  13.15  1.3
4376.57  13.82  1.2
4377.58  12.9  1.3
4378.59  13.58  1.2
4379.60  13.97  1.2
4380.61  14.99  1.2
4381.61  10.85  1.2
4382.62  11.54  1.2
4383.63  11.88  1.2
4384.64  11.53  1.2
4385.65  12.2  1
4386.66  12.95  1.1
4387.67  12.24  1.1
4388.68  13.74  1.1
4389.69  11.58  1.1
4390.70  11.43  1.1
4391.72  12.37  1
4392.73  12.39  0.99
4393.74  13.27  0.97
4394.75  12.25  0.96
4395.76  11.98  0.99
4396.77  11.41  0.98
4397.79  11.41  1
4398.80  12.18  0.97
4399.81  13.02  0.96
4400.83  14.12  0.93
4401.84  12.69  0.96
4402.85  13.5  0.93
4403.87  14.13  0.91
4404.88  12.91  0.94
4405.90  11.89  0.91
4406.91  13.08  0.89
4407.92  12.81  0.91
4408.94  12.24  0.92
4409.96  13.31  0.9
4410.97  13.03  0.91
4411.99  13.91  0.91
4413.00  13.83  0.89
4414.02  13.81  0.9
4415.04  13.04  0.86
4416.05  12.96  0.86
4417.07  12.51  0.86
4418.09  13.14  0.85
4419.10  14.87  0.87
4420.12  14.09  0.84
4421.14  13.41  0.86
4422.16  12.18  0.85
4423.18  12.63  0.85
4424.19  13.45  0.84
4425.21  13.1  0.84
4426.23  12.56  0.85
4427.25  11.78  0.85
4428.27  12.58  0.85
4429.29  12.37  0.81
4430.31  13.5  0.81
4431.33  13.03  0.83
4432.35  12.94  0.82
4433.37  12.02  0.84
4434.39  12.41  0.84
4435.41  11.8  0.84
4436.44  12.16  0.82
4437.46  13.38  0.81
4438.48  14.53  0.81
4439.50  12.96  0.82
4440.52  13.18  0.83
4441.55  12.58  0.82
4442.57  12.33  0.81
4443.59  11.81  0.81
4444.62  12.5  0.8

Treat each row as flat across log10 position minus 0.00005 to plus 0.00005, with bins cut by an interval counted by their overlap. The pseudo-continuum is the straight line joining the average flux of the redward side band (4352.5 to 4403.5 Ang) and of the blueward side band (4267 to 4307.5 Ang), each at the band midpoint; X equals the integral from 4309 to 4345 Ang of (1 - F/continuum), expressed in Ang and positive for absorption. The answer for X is 5.5 Ang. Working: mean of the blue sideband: 13.2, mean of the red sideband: 12.6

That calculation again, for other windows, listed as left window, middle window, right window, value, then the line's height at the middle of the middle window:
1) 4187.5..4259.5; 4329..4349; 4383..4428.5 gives 5.51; 13.1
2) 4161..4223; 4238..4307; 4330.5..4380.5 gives -3.99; 12.6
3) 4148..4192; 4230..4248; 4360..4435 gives -0.34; 13.4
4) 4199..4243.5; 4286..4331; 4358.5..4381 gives 2.31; 13.3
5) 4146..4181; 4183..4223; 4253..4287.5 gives -0.93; 13.5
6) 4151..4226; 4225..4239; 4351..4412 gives -0.02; 13.5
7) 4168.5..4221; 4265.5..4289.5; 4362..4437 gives -0.13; 13.4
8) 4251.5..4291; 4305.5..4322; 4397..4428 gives 0.71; 13.3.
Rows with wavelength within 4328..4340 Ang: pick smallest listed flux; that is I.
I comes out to 6.284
